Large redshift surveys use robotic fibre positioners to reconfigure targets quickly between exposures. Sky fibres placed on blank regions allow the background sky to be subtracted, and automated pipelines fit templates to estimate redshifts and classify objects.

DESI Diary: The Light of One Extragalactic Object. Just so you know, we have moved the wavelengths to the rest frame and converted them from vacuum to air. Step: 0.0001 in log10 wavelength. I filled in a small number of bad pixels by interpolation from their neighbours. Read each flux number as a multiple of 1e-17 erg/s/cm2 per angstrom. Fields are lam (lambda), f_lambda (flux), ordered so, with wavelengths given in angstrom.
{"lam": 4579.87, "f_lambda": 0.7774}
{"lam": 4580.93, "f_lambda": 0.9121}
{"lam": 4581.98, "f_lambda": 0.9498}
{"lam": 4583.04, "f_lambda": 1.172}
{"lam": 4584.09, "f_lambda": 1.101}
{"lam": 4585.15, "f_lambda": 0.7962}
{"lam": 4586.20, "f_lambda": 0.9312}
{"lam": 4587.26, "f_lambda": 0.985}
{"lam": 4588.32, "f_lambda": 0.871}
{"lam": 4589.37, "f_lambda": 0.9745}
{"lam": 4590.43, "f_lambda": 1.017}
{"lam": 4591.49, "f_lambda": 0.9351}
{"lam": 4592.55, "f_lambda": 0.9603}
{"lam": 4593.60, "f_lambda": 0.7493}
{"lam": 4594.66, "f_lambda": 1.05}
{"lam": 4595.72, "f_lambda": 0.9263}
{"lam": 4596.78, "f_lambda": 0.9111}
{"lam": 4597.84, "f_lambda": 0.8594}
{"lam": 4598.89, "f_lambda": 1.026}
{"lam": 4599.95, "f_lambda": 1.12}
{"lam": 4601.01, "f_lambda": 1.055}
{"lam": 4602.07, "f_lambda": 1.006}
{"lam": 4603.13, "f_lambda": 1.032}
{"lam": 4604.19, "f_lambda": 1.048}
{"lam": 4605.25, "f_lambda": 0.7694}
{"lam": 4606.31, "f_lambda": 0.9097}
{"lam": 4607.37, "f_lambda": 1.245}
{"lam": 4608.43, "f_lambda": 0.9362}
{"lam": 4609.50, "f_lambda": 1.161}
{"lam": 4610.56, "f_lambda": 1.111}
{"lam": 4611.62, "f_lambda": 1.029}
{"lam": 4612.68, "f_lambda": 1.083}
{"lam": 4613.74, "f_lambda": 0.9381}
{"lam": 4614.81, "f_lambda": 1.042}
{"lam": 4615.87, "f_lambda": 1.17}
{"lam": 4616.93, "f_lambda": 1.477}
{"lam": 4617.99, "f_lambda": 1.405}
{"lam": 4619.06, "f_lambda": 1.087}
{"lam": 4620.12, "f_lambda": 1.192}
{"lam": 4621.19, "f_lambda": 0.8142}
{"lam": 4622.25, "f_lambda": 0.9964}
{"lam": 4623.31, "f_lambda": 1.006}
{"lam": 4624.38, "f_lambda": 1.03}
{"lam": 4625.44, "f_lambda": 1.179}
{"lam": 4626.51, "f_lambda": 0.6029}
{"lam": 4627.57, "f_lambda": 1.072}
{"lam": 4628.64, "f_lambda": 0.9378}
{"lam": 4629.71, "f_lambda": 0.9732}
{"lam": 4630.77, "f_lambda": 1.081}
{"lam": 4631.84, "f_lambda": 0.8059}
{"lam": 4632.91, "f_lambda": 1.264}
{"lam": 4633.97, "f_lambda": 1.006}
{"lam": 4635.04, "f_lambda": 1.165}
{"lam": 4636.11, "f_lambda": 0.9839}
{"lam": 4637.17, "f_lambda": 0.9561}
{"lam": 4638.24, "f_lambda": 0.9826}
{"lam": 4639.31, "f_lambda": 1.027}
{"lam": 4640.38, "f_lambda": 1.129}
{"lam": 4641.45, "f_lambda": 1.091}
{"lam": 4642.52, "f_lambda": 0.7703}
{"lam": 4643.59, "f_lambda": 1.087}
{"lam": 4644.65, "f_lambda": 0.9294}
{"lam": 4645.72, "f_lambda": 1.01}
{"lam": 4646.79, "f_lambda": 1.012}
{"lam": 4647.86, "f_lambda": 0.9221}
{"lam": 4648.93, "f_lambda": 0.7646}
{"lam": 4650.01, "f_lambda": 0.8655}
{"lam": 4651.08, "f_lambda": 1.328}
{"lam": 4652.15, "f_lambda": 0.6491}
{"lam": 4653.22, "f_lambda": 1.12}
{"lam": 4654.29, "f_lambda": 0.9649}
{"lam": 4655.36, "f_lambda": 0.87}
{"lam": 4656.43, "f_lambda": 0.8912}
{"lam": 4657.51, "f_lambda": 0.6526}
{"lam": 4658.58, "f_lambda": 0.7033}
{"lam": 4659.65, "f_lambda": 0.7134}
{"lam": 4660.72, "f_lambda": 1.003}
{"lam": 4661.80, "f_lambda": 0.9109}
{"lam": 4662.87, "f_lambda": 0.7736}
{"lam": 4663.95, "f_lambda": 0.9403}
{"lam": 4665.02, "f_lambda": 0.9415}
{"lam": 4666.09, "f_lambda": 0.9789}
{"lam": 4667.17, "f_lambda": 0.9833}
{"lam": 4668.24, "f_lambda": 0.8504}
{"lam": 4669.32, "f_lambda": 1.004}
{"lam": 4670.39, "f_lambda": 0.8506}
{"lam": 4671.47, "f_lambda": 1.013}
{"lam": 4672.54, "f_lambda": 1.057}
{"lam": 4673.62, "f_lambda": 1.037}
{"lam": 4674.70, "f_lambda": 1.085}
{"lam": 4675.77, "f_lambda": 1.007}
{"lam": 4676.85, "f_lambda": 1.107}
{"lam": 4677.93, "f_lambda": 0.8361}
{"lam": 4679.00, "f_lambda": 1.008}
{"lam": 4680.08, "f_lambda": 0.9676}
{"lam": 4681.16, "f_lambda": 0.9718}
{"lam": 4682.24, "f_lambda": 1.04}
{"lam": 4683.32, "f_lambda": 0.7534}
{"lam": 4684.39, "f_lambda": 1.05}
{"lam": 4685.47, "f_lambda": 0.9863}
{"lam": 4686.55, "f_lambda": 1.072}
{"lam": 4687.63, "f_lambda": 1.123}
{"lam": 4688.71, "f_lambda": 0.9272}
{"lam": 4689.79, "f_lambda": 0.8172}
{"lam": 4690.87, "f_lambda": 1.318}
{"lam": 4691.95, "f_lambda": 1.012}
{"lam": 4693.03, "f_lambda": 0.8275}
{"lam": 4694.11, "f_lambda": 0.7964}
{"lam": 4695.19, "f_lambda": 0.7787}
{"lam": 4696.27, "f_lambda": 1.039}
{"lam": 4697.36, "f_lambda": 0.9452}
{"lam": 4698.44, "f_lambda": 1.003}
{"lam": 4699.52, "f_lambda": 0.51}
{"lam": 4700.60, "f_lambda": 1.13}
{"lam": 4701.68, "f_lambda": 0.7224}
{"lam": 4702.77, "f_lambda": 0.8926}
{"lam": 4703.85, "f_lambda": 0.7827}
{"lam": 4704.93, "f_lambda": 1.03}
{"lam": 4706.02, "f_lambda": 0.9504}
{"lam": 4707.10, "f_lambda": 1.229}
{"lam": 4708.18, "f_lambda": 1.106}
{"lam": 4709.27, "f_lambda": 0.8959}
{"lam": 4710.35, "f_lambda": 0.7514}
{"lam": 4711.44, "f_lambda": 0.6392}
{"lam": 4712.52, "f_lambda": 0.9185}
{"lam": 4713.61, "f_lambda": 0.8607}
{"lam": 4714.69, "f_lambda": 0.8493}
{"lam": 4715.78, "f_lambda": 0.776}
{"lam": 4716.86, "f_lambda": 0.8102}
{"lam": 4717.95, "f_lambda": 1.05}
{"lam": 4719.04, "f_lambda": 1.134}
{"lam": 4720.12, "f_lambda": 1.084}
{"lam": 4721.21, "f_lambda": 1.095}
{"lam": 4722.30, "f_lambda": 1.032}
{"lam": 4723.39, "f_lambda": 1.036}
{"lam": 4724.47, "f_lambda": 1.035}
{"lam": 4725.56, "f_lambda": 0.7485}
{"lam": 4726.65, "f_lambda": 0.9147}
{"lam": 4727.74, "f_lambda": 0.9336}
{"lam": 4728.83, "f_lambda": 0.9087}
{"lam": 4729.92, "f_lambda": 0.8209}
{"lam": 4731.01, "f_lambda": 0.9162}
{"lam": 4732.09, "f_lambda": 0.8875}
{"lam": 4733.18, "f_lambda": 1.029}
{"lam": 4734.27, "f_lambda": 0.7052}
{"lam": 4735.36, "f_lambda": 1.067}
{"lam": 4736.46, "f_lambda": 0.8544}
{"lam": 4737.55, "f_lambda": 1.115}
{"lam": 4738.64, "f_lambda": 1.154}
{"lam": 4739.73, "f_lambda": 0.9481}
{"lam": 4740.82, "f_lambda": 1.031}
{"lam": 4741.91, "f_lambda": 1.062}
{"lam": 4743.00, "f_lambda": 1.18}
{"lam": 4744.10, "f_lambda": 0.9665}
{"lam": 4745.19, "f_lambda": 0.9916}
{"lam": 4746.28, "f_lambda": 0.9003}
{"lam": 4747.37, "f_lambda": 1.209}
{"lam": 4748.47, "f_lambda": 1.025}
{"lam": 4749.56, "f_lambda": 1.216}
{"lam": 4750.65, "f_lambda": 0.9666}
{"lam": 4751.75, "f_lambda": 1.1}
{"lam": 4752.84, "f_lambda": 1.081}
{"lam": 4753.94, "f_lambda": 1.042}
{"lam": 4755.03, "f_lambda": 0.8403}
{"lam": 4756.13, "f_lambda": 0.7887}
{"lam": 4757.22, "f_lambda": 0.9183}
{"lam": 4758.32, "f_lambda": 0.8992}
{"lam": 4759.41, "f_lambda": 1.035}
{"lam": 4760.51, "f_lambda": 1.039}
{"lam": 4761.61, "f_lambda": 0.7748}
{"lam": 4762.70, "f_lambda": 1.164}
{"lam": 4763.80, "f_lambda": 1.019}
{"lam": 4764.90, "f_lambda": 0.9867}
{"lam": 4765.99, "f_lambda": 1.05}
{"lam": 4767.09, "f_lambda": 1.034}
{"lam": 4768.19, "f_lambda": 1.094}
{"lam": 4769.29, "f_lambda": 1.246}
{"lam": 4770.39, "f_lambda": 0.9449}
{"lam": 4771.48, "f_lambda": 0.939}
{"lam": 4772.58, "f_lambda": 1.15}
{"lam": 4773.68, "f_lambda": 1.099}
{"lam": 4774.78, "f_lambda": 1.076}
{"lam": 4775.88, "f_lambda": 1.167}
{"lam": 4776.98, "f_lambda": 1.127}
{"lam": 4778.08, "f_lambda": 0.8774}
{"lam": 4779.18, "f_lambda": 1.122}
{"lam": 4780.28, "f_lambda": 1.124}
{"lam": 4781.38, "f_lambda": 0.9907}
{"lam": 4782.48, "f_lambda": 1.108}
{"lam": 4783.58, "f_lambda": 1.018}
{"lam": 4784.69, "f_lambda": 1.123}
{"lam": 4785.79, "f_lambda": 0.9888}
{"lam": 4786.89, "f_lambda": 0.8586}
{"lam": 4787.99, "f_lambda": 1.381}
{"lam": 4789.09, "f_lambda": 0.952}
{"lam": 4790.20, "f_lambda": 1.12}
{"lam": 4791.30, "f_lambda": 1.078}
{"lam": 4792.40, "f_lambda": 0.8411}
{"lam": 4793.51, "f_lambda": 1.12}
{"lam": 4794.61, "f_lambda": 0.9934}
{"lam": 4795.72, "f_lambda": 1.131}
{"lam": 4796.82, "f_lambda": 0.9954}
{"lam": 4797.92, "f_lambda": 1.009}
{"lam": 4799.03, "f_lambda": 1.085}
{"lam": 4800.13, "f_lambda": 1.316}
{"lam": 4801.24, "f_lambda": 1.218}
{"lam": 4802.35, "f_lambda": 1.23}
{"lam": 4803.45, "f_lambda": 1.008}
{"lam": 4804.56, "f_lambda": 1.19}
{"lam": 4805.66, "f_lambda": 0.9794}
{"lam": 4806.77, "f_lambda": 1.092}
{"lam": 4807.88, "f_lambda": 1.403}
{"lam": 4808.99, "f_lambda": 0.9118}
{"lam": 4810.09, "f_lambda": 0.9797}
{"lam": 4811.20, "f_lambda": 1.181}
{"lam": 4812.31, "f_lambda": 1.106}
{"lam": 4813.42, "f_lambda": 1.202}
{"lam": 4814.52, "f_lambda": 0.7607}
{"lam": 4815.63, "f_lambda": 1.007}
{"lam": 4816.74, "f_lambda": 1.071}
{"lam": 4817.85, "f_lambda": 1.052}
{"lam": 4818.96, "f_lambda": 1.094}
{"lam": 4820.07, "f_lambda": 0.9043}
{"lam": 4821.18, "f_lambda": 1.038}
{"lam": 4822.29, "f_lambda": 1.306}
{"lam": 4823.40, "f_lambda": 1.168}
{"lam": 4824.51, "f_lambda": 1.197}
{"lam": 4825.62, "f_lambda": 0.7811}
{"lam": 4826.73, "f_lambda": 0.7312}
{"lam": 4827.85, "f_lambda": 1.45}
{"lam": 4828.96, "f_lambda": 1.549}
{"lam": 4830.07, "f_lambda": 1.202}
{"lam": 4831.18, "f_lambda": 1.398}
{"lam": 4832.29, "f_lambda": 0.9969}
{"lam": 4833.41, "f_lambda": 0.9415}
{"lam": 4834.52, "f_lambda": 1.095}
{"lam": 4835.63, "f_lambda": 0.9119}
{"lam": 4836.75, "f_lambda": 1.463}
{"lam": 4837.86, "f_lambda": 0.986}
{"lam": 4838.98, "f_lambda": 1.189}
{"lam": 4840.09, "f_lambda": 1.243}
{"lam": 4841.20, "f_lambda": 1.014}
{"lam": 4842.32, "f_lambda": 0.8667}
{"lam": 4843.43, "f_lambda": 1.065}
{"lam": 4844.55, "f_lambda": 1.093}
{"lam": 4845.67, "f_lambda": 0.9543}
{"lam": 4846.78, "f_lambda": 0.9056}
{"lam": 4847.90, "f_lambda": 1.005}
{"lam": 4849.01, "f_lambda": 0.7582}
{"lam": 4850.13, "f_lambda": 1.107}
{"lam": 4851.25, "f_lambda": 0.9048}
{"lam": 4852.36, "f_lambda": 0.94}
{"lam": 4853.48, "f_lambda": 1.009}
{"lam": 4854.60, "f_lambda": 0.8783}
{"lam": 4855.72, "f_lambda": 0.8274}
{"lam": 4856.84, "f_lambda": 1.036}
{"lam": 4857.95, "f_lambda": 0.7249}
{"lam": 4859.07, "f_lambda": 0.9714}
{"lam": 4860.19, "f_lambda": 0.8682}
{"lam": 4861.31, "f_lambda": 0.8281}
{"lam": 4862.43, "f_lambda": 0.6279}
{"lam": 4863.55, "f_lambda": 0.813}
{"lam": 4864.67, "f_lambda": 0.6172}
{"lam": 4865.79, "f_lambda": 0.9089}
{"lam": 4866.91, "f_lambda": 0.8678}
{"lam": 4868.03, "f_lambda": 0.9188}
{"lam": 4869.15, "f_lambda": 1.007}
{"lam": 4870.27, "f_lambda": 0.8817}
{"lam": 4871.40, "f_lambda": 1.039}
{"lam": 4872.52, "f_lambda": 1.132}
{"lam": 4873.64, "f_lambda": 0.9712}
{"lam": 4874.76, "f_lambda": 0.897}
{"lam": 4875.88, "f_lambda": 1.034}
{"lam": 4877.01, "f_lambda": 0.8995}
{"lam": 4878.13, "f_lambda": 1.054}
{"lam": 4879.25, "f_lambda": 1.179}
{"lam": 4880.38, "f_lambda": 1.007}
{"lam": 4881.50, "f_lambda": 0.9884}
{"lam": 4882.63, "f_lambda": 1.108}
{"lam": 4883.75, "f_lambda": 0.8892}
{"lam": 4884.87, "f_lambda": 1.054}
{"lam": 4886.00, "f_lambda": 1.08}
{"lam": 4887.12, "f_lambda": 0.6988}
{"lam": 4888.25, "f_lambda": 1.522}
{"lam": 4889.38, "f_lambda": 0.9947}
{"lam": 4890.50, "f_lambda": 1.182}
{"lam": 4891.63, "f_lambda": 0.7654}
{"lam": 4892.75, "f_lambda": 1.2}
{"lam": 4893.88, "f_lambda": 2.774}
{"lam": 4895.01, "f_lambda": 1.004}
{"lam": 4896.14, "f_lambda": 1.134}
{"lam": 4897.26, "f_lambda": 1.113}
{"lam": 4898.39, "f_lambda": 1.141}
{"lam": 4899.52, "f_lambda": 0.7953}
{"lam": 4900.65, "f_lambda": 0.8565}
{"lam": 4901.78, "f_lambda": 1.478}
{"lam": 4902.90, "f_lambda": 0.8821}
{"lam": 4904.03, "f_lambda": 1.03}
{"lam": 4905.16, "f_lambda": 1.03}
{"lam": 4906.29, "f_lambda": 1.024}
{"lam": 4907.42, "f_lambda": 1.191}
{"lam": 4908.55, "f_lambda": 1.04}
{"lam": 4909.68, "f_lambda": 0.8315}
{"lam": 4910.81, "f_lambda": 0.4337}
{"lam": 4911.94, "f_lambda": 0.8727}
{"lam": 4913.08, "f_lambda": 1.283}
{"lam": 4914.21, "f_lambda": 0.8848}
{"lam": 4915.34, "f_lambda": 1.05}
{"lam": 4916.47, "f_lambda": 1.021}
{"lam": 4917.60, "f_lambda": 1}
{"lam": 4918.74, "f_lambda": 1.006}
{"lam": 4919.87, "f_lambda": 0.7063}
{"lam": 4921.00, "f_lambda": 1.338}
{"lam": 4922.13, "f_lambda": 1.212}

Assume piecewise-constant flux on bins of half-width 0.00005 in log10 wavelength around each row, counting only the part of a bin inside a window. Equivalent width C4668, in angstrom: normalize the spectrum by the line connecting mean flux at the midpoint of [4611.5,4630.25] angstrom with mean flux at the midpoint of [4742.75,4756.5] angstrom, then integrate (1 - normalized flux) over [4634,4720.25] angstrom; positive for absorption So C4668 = 8.2 angstrom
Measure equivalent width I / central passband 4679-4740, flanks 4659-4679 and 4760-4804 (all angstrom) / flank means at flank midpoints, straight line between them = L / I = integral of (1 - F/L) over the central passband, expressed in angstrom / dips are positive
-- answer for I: 3.0 angstrom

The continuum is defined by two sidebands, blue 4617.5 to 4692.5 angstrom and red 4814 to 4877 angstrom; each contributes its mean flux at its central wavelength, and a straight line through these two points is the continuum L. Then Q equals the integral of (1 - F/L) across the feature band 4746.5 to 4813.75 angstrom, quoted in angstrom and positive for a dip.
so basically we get -4.7 angstrom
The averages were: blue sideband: 0.978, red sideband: 0.999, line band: 1.06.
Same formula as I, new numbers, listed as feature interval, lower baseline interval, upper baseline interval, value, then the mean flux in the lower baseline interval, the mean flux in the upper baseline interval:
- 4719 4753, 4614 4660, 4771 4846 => 1.5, 0.994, 1.09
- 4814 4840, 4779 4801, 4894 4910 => -0.6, 1.07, 1.09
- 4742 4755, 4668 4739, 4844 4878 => -1.6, 0.949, 0.916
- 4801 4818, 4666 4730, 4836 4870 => -2.5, 0.949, 0.946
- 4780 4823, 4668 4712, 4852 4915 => -4.2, 0.95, 1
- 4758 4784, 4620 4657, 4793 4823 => 0.5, 0.982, 1.09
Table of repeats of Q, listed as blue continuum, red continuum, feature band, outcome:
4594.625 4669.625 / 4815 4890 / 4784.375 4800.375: -0.9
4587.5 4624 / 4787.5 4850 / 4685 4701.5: 1.6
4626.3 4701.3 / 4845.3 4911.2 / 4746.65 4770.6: -1.2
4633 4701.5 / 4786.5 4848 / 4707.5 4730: 1.6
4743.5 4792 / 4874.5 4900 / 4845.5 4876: 5.3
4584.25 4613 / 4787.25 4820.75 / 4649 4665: 2.0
